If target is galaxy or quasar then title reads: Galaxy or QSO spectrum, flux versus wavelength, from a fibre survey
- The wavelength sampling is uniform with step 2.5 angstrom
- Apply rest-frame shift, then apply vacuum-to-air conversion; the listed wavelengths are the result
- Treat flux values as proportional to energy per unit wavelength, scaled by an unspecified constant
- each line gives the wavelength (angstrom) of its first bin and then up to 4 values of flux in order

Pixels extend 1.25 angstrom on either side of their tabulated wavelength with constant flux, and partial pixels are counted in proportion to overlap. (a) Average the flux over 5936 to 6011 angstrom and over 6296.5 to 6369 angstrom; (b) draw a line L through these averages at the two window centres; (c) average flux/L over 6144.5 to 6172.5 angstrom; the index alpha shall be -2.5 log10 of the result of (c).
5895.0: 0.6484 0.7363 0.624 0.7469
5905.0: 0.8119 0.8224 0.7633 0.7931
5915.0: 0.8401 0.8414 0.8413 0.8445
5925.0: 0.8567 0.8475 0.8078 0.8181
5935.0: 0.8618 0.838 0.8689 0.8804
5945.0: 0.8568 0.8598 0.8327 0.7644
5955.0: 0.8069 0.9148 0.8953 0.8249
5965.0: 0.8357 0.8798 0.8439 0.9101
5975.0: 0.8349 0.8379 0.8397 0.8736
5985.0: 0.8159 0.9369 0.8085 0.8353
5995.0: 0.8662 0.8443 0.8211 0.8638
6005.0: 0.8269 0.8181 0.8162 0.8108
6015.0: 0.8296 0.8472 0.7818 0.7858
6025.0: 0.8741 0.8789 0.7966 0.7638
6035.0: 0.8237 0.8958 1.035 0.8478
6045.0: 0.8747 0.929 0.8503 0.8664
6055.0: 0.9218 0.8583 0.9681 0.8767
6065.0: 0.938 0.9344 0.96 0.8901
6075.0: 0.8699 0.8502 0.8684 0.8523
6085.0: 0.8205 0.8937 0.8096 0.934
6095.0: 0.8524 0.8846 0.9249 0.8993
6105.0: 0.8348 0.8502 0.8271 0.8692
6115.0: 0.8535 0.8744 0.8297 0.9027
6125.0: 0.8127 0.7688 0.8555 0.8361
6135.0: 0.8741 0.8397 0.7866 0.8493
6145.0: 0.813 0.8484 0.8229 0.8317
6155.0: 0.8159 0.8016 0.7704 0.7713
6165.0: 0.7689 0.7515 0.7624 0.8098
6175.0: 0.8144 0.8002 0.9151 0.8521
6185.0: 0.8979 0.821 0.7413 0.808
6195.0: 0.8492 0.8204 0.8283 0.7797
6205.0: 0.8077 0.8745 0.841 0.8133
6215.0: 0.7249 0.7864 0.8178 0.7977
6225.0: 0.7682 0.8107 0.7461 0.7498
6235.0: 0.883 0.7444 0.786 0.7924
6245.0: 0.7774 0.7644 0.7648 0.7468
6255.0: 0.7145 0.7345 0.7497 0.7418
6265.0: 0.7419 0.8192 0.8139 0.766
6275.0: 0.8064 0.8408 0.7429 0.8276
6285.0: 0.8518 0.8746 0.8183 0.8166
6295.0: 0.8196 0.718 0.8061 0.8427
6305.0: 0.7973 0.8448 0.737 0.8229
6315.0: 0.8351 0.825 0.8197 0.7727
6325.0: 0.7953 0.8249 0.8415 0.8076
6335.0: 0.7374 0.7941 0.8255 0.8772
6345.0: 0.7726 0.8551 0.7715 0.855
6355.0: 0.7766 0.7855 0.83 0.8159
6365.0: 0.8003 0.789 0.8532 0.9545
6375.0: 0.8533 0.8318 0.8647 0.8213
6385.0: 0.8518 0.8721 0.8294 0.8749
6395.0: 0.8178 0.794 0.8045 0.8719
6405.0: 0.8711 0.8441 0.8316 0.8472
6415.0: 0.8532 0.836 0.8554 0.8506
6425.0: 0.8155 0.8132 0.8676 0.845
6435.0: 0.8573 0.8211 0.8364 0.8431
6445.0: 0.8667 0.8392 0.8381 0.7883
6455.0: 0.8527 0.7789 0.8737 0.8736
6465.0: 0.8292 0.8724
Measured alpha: 0.04 mag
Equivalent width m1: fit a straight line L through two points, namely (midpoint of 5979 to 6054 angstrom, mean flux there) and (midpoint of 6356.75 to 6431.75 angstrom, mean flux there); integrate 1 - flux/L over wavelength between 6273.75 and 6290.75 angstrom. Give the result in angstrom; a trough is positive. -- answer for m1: 0.40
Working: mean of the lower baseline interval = 0.849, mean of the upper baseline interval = 0.84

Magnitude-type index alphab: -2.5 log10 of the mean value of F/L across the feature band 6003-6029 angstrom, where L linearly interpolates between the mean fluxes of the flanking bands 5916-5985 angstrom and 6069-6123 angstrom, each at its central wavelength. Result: 0.04 mag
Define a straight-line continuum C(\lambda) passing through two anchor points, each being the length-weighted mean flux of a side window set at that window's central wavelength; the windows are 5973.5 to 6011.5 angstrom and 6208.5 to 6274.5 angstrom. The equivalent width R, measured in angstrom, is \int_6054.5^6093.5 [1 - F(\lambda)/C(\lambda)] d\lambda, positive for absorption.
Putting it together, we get -3.2 angstrom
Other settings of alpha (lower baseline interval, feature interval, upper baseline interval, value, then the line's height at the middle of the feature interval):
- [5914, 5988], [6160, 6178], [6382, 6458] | 0.09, 0.845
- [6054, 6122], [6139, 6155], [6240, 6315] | 0.03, 0.852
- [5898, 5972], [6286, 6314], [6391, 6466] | 0.04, 0.837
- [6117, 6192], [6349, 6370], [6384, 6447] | 0.04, 0.838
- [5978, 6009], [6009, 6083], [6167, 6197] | -0.04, 0.838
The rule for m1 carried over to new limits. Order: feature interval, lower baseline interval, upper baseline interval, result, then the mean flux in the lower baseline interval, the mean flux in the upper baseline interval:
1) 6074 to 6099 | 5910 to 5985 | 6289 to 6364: -0.99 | 0.845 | 0.808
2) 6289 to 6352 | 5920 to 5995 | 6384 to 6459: 2.52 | 0.85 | 0.839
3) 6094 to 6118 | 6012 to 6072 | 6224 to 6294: -0.54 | 0.874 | 0.786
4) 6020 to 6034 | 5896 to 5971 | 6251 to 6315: -0.01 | 0.825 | 0.793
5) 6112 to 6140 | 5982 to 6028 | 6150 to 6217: -0.84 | 0.837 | 0.81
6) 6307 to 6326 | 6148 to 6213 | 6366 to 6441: 0.63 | 0.815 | 0.844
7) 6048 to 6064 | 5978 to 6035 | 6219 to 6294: -1.33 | 0.833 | 0.787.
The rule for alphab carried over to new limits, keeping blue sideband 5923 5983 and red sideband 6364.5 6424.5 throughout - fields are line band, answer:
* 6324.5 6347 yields 0.046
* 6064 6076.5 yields -0.084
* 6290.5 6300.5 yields 0.073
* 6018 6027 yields 0.034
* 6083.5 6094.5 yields -0.020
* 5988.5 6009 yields 0.016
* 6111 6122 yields -0.015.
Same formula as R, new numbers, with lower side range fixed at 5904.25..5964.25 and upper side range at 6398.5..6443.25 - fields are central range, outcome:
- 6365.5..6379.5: -0.2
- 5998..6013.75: 0.2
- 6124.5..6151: 0.3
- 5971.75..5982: -0.2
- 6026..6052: -1.0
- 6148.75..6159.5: 0.3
